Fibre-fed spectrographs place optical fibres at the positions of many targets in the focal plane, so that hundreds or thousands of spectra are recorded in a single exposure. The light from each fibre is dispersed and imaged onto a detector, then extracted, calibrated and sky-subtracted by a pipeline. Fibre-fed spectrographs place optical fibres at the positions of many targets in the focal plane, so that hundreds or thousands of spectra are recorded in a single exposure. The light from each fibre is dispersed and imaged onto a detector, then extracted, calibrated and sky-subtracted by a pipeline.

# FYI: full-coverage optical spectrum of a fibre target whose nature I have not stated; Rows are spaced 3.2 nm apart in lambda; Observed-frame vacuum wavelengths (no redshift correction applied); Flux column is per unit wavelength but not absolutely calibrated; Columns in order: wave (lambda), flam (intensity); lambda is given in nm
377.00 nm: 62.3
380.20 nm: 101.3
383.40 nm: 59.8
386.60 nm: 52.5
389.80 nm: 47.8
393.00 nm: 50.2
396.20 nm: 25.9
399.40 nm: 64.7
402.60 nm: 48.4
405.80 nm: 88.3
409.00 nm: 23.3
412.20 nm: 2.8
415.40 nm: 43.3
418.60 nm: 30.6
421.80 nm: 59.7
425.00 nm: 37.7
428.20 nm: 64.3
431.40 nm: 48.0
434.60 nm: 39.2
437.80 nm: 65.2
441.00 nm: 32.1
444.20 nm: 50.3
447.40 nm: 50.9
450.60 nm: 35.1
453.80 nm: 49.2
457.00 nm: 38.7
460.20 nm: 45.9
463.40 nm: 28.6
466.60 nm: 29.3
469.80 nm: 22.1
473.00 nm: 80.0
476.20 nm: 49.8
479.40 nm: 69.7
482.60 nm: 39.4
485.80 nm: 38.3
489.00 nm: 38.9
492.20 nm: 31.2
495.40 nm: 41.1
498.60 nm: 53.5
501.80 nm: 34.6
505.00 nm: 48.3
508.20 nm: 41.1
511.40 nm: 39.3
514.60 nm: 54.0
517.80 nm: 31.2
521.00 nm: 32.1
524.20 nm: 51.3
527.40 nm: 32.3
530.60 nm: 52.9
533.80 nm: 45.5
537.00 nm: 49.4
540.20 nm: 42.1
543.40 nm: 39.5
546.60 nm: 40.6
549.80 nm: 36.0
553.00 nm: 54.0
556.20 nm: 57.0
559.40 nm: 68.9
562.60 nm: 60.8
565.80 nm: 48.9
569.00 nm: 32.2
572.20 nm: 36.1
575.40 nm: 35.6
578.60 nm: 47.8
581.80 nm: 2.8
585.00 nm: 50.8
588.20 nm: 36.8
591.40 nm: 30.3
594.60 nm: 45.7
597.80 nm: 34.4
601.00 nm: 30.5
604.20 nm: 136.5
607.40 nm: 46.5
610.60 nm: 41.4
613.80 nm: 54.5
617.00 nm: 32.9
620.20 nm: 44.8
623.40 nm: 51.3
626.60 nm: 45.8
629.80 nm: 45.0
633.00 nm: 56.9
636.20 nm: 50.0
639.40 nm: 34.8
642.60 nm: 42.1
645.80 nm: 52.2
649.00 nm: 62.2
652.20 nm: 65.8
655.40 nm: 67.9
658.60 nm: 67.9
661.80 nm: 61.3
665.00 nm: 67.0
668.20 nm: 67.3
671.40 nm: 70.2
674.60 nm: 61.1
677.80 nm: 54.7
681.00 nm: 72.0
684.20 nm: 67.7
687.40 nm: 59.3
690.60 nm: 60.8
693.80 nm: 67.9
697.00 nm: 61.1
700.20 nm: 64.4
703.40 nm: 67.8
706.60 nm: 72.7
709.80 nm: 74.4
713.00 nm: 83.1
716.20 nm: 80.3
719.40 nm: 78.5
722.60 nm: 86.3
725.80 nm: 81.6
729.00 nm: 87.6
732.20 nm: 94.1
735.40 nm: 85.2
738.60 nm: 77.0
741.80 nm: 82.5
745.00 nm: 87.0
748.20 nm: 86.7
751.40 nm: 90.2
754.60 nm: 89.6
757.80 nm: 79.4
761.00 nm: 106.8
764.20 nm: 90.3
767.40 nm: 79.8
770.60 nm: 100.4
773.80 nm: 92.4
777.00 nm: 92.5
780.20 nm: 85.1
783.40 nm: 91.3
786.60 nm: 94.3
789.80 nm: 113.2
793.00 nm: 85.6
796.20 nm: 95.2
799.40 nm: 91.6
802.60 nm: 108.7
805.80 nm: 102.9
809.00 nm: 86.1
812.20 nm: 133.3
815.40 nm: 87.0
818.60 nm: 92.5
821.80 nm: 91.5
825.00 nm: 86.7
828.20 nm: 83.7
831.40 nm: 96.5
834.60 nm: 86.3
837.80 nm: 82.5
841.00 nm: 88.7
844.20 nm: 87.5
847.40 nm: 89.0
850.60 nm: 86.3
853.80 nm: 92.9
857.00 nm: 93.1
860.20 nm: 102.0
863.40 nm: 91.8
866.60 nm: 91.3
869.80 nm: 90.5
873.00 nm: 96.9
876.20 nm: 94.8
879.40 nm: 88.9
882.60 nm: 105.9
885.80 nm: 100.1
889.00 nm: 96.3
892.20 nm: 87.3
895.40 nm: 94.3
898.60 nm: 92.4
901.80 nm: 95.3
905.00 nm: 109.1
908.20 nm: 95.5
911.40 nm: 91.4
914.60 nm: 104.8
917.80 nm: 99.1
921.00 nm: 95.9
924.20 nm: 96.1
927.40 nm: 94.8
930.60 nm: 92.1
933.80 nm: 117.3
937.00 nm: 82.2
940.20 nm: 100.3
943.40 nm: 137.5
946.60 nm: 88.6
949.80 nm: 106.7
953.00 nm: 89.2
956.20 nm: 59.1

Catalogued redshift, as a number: 0.622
